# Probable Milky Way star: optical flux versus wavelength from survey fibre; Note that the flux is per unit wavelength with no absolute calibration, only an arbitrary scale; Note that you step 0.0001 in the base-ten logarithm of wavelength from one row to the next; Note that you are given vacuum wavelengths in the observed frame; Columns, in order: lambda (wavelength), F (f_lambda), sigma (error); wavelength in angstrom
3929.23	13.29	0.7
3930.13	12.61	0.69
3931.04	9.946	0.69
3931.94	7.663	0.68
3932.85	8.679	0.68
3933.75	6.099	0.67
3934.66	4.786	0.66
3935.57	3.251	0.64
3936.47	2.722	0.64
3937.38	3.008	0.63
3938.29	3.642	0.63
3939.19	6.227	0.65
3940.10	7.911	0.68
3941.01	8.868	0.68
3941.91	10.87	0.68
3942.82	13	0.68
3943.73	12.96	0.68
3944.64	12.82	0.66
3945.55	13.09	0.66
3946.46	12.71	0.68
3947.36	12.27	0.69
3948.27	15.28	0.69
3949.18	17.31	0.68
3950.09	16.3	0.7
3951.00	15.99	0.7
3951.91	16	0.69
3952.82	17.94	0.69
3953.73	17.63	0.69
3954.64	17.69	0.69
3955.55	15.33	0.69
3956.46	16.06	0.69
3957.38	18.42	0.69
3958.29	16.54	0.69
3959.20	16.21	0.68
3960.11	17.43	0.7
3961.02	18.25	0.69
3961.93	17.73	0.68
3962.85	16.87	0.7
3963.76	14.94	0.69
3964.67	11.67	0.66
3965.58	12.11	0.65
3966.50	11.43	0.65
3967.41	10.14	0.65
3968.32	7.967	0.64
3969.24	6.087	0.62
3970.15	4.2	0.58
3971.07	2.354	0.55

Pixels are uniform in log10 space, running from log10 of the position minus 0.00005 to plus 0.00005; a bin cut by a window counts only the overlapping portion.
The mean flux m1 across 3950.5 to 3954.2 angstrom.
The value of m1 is 16.9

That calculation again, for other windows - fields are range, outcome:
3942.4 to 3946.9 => 12.9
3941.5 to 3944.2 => 12.3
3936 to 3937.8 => 2.87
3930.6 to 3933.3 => 8.77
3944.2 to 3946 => 12.9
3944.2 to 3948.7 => 13.2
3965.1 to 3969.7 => 9.55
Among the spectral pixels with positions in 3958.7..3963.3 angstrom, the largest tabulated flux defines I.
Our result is 18.25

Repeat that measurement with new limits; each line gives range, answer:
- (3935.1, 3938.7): 3.642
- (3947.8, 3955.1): 17.94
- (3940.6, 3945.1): 13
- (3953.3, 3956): 17.69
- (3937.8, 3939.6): 6.227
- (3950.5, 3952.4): 16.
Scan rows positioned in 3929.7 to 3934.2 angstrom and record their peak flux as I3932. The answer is 12.61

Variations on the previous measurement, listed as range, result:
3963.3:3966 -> 14.94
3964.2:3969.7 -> 12.11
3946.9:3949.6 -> 17.31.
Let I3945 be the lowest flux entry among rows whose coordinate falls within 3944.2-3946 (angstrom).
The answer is 12.82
